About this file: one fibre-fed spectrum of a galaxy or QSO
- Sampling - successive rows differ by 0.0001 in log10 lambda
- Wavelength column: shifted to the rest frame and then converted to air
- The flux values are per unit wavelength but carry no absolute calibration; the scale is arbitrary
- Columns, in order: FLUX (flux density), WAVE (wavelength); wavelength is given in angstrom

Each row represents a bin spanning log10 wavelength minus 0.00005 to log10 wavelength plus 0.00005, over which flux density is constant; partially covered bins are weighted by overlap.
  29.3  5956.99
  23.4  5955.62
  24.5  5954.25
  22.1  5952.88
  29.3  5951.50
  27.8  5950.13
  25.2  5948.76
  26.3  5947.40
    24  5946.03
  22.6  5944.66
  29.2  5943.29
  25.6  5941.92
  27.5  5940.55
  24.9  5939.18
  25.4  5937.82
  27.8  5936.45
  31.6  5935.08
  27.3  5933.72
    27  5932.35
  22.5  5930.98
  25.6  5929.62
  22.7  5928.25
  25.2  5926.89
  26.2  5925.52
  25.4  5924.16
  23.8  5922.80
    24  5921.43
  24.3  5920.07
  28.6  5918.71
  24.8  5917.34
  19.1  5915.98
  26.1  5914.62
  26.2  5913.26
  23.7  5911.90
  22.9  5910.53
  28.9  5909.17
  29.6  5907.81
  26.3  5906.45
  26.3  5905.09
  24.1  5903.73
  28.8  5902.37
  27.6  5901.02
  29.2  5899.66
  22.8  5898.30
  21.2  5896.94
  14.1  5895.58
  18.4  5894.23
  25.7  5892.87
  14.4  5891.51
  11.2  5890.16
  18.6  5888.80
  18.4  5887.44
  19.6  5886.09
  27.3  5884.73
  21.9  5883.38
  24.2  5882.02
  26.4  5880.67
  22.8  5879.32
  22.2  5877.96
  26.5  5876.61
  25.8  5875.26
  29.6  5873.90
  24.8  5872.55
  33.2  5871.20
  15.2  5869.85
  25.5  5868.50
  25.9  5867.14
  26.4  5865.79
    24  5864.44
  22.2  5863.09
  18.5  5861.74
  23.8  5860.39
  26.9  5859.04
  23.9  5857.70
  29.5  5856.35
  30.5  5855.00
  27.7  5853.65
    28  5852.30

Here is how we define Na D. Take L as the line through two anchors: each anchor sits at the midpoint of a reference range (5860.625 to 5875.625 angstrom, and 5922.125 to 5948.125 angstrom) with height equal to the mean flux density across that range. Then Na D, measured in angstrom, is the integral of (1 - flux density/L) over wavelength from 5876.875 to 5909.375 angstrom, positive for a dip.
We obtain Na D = 2.8 angstrom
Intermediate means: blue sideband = 24.6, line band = 22.9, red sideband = 25.8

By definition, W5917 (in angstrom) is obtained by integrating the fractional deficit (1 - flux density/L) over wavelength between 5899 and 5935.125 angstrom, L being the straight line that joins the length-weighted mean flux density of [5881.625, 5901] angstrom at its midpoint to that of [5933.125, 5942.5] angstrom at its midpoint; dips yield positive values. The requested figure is -2.4 angstrom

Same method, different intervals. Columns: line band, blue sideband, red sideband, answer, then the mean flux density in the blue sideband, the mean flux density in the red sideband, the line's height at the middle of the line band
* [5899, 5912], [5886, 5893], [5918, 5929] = -3.8 angstrom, 17.2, 25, 20.9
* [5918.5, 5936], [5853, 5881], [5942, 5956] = -0.2 angstrom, 25.3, 25.5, 25.4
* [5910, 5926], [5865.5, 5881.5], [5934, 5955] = 0.8 angstrom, 25.3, 26.3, 25.9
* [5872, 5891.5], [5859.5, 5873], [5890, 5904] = 0.4 angstrom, 24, 21.9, 22.9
